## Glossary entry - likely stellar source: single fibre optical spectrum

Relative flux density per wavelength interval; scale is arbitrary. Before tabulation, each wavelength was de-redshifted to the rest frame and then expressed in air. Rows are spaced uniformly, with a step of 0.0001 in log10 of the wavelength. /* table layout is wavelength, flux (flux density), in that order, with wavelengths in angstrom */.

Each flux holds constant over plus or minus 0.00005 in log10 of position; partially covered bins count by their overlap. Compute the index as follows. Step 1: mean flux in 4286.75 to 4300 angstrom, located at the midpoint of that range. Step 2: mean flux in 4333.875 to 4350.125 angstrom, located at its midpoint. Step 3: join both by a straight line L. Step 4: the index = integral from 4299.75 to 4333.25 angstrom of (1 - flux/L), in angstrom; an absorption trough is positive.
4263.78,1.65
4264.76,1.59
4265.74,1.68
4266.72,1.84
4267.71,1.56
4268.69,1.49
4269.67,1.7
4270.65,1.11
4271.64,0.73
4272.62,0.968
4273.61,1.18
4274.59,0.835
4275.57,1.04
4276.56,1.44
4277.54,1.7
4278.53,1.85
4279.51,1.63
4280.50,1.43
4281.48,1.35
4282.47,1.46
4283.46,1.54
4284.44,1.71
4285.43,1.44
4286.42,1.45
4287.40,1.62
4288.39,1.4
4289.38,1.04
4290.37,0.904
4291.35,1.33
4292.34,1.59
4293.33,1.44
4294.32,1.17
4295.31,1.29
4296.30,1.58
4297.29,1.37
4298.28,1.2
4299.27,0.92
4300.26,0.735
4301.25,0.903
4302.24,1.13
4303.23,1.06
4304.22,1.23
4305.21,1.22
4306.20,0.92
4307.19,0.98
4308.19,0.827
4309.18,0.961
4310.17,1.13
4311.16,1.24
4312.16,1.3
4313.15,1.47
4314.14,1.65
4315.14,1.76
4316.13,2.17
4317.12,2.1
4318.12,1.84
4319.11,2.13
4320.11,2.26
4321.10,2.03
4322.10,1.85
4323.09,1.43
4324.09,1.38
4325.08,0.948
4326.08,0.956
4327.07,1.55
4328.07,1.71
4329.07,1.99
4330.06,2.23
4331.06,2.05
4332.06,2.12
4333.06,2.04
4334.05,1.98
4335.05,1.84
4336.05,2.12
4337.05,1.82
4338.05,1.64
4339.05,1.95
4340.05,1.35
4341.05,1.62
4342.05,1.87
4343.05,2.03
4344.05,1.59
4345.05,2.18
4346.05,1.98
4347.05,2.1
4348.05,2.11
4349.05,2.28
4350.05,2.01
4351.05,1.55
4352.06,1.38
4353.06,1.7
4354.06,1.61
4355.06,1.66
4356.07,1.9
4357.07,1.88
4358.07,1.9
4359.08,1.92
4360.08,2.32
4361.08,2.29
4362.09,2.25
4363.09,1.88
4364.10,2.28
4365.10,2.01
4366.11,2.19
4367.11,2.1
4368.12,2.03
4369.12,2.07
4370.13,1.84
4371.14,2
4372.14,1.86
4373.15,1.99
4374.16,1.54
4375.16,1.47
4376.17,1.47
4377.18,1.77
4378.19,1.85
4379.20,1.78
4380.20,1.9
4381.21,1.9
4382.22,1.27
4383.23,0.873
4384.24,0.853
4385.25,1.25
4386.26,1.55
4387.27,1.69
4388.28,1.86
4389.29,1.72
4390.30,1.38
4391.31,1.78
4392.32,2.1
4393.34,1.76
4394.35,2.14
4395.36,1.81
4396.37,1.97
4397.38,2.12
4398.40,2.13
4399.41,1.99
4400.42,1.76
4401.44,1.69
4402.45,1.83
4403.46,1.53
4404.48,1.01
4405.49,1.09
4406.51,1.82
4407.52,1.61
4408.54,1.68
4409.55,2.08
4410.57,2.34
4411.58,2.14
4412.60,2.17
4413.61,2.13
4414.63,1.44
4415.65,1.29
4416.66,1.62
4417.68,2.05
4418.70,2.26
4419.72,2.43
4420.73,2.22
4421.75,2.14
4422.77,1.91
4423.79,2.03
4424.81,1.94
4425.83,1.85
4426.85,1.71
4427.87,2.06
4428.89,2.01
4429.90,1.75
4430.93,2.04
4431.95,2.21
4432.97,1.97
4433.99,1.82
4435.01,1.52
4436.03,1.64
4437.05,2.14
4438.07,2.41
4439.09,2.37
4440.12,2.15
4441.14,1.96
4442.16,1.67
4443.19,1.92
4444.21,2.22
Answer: 2.0 angstrom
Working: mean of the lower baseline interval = 1.29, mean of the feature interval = 1.5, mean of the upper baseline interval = 1.91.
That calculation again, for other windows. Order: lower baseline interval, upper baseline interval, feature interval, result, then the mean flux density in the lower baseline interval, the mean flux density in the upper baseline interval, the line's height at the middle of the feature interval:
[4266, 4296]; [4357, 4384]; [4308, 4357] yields -2.65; 1.38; 1.86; 1.66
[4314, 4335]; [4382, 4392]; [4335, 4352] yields -1.68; 1.82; 1.44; 1.71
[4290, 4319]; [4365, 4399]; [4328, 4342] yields -3.89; 1.3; 1.76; 1.48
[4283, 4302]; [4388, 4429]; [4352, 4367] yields -3.13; 1.29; 1.87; 1.62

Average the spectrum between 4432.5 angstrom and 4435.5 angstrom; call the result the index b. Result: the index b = 1.77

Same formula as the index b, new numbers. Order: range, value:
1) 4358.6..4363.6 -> 2.13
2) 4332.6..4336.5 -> 2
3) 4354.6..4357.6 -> 1.82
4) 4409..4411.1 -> 2.2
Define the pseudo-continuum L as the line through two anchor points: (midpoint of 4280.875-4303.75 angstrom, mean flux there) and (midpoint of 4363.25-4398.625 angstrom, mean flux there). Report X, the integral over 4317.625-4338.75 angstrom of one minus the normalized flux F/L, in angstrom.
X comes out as -4.5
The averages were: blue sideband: 1.29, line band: 1.81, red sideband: 1.78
